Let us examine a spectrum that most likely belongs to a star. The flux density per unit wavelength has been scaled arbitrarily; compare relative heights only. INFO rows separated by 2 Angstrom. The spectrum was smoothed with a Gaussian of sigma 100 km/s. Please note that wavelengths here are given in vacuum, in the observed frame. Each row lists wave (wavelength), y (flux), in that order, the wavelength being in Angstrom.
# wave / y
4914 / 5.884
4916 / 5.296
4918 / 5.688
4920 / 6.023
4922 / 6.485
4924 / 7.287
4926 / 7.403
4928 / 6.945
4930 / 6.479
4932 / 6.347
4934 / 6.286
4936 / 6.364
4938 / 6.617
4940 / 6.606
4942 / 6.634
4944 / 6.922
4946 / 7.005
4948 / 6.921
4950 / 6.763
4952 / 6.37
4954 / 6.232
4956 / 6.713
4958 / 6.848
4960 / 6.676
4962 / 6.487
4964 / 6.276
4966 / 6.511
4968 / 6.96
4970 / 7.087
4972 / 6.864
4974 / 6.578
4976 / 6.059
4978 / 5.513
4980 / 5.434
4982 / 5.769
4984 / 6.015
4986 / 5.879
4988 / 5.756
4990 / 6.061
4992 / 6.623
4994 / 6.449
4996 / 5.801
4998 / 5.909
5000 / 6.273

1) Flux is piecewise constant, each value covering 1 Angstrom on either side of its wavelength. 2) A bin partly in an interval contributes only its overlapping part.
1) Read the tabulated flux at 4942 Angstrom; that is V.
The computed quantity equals 6.634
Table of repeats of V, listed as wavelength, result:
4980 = 5.434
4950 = 6.763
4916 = 5.296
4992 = 6.623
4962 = 6.487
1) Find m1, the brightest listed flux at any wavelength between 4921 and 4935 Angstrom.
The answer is 7.403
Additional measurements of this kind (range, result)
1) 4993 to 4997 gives 6.449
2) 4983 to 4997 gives 6.623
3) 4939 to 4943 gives 6.634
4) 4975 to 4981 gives 6.059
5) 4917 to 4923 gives 6.485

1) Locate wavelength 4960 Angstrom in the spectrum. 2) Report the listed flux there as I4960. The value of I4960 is 6.676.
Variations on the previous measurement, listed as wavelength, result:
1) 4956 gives 6.713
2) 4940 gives 6.606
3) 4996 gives 5.801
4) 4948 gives 6.921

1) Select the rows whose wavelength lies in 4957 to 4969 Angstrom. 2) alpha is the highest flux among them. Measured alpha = 6.96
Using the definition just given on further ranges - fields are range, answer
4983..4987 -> 6.015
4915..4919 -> 5.688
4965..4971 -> 7.087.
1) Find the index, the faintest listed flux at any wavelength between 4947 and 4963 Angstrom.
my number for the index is 6.232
